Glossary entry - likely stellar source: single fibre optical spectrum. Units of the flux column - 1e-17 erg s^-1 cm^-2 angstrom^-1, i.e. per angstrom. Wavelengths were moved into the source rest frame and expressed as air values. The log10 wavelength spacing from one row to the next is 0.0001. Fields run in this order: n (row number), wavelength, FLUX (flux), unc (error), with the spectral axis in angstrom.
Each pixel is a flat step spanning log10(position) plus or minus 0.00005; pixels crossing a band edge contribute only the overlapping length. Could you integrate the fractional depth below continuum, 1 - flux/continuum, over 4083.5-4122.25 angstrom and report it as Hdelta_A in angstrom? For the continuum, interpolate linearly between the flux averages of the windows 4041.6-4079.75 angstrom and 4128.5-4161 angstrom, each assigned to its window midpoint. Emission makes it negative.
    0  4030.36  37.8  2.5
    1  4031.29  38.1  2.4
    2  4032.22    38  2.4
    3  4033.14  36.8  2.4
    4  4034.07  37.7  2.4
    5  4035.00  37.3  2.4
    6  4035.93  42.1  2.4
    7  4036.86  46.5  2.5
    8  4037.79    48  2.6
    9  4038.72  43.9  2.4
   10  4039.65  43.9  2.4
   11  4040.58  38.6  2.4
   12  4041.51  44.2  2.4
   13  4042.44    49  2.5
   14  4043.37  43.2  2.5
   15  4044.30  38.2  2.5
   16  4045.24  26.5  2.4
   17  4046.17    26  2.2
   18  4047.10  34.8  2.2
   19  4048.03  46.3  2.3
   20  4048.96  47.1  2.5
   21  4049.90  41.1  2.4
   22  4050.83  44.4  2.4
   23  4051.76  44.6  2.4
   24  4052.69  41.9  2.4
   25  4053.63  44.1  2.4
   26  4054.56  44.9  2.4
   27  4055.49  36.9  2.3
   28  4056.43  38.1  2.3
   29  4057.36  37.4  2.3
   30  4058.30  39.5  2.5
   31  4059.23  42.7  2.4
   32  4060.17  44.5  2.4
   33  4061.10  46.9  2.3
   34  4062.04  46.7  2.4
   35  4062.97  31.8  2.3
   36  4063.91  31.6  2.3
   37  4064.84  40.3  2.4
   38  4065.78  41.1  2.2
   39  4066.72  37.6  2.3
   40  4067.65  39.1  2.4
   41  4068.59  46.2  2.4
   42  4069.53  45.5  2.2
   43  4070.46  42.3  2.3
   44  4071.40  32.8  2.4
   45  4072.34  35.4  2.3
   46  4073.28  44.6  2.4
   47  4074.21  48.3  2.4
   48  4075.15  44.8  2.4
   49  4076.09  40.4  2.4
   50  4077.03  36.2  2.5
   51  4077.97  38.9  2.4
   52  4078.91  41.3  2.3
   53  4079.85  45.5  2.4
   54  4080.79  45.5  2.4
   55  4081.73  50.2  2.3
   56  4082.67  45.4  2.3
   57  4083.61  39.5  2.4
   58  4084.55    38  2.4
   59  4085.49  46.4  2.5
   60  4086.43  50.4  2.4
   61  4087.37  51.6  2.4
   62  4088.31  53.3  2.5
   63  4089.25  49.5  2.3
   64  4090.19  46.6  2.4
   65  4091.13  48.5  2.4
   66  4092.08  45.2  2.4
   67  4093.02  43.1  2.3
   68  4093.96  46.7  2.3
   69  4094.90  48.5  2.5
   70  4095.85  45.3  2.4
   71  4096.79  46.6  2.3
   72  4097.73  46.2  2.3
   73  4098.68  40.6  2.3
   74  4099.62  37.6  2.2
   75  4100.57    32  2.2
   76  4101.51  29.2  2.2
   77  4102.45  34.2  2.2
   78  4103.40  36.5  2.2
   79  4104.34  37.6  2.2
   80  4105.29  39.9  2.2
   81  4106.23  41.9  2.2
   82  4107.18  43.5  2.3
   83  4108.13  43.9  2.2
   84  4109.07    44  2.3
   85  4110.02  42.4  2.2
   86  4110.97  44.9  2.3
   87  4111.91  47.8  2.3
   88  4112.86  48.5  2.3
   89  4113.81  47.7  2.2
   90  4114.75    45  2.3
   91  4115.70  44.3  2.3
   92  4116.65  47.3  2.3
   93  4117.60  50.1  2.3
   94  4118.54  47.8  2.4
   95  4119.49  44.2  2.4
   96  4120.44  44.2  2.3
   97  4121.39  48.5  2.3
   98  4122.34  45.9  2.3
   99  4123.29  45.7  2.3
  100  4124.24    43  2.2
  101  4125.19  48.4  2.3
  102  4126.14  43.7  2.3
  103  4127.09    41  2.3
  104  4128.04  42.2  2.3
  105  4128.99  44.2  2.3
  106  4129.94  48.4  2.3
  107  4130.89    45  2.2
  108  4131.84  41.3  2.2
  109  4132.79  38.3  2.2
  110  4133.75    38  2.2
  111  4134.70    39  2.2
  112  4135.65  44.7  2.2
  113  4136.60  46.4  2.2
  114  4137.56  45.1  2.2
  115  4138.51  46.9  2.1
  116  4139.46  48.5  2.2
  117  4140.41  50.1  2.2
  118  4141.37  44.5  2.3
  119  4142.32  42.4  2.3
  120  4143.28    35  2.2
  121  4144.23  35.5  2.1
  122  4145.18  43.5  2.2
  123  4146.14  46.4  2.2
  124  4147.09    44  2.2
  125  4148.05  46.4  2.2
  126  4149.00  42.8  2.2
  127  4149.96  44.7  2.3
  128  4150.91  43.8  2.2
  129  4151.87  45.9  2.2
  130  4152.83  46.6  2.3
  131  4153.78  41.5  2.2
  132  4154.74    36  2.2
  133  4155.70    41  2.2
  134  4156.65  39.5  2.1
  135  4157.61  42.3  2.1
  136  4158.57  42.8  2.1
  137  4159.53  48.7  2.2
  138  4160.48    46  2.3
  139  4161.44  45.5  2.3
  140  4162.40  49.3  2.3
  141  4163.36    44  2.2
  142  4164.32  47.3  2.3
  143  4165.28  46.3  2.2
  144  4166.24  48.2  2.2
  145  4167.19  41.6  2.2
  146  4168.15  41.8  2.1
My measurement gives -2.0 angstrom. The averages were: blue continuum 40.7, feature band 44.2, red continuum 43.4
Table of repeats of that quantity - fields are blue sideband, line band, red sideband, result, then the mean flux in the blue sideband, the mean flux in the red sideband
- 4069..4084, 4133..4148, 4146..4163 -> 0.1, 42.3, 44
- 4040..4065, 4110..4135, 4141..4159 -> -1.8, 40.4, 42.3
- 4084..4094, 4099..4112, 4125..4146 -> 1.8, 47.2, 43.3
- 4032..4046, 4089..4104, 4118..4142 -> 0.4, 40.7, 44.6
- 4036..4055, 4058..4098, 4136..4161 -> -1.0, 41.9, 43.7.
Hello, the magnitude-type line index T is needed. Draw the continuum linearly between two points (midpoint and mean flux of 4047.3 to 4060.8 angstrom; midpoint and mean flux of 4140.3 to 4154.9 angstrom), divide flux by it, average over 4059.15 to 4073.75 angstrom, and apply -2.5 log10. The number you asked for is 0.049 mag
